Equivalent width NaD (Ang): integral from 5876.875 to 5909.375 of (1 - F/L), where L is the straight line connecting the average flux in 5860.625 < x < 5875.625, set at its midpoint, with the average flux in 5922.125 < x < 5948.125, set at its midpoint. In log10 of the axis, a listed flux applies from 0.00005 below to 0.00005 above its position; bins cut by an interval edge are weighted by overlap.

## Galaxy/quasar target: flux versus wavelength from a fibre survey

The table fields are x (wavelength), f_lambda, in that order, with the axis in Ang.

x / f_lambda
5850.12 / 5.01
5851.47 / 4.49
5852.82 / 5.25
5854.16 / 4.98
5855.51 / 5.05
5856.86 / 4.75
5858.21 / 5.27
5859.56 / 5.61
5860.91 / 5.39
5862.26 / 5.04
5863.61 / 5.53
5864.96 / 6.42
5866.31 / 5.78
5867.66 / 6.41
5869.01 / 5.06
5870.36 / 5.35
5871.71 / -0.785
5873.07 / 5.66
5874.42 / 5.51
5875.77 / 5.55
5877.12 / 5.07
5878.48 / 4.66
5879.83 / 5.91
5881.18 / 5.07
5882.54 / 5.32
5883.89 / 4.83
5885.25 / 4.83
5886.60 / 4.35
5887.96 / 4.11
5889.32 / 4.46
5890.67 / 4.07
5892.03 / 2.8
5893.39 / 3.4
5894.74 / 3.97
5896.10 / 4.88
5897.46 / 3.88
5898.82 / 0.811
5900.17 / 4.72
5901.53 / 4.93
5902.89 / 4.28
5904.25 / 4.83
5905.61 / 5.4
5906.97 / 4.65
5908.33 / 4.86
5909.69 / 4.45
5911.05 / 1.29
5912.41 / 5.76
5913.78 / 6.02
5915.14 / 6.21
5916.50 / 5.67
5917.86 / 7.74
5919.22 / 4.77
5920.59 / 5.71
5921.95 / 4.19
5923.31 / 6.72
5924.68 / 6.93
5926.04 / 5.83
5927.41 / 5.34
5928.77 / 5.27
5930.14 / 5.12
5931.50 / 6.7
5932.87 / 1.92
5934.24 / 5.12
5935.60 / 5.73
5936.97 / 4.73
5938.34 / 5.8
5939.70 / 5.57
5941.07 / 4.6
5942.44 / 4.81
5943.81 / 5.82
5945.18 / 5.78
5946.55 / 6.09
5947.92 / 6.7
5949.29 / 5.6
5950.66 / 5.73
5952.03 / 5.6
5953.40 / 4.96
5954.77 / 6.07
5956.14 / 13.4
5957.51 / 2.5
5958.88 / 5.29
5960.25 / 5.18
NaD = 4.9 Ang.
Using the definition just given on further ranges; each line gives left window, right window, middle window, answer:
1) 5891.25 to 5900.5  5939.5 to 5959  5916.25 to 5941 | -2.7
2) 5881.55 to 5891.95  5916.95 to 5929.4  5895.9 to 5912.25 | 3.2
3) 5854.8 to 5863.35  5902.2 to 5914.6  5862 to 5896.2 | 1.7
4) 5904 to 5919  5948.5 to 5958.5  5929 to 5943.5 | 1.9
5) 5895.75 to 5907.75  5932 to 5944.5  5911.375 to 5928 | -4.5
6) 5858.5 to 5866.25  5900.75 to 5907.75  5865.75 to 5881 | 1.3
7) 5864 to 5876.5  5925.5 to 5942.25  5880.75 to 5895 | 2.1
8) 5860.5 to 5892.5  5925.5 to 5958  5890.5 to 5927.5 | 3.3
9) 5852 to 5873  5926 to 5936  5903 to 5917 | 0.5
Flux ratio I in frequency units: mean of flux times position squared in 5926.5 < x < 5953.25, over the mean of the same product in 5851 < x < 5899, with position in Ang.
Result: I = 1.2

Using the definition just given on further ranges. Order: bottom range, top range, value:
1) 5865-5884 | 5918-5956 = 1.14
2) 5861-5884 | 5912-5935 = 1.12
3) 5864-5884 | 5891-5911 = 0.81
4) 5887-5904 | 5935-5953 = 1.45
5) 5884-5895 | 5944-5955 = 1.47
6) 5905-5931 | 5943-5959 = 1.16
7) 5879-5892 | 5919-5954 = 1.18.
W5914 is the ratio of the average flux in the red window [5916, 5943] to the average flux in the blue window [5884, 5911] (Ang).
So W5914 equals 1.3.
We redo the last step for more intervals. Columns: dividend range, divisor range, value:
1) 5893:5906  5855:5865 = 0.77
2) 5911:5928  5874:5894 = 1.23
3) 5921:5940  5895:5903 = 1.38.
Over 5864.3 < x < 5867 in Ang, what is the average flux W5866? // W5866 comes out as 6.1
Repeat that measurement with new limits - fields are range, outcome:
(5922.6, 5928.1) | 6.19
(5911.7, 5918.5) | 6.25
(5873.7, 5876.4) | 5.54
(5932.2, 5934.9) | 3.51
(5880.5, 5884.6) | 5.07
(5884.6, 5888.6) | 4.43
